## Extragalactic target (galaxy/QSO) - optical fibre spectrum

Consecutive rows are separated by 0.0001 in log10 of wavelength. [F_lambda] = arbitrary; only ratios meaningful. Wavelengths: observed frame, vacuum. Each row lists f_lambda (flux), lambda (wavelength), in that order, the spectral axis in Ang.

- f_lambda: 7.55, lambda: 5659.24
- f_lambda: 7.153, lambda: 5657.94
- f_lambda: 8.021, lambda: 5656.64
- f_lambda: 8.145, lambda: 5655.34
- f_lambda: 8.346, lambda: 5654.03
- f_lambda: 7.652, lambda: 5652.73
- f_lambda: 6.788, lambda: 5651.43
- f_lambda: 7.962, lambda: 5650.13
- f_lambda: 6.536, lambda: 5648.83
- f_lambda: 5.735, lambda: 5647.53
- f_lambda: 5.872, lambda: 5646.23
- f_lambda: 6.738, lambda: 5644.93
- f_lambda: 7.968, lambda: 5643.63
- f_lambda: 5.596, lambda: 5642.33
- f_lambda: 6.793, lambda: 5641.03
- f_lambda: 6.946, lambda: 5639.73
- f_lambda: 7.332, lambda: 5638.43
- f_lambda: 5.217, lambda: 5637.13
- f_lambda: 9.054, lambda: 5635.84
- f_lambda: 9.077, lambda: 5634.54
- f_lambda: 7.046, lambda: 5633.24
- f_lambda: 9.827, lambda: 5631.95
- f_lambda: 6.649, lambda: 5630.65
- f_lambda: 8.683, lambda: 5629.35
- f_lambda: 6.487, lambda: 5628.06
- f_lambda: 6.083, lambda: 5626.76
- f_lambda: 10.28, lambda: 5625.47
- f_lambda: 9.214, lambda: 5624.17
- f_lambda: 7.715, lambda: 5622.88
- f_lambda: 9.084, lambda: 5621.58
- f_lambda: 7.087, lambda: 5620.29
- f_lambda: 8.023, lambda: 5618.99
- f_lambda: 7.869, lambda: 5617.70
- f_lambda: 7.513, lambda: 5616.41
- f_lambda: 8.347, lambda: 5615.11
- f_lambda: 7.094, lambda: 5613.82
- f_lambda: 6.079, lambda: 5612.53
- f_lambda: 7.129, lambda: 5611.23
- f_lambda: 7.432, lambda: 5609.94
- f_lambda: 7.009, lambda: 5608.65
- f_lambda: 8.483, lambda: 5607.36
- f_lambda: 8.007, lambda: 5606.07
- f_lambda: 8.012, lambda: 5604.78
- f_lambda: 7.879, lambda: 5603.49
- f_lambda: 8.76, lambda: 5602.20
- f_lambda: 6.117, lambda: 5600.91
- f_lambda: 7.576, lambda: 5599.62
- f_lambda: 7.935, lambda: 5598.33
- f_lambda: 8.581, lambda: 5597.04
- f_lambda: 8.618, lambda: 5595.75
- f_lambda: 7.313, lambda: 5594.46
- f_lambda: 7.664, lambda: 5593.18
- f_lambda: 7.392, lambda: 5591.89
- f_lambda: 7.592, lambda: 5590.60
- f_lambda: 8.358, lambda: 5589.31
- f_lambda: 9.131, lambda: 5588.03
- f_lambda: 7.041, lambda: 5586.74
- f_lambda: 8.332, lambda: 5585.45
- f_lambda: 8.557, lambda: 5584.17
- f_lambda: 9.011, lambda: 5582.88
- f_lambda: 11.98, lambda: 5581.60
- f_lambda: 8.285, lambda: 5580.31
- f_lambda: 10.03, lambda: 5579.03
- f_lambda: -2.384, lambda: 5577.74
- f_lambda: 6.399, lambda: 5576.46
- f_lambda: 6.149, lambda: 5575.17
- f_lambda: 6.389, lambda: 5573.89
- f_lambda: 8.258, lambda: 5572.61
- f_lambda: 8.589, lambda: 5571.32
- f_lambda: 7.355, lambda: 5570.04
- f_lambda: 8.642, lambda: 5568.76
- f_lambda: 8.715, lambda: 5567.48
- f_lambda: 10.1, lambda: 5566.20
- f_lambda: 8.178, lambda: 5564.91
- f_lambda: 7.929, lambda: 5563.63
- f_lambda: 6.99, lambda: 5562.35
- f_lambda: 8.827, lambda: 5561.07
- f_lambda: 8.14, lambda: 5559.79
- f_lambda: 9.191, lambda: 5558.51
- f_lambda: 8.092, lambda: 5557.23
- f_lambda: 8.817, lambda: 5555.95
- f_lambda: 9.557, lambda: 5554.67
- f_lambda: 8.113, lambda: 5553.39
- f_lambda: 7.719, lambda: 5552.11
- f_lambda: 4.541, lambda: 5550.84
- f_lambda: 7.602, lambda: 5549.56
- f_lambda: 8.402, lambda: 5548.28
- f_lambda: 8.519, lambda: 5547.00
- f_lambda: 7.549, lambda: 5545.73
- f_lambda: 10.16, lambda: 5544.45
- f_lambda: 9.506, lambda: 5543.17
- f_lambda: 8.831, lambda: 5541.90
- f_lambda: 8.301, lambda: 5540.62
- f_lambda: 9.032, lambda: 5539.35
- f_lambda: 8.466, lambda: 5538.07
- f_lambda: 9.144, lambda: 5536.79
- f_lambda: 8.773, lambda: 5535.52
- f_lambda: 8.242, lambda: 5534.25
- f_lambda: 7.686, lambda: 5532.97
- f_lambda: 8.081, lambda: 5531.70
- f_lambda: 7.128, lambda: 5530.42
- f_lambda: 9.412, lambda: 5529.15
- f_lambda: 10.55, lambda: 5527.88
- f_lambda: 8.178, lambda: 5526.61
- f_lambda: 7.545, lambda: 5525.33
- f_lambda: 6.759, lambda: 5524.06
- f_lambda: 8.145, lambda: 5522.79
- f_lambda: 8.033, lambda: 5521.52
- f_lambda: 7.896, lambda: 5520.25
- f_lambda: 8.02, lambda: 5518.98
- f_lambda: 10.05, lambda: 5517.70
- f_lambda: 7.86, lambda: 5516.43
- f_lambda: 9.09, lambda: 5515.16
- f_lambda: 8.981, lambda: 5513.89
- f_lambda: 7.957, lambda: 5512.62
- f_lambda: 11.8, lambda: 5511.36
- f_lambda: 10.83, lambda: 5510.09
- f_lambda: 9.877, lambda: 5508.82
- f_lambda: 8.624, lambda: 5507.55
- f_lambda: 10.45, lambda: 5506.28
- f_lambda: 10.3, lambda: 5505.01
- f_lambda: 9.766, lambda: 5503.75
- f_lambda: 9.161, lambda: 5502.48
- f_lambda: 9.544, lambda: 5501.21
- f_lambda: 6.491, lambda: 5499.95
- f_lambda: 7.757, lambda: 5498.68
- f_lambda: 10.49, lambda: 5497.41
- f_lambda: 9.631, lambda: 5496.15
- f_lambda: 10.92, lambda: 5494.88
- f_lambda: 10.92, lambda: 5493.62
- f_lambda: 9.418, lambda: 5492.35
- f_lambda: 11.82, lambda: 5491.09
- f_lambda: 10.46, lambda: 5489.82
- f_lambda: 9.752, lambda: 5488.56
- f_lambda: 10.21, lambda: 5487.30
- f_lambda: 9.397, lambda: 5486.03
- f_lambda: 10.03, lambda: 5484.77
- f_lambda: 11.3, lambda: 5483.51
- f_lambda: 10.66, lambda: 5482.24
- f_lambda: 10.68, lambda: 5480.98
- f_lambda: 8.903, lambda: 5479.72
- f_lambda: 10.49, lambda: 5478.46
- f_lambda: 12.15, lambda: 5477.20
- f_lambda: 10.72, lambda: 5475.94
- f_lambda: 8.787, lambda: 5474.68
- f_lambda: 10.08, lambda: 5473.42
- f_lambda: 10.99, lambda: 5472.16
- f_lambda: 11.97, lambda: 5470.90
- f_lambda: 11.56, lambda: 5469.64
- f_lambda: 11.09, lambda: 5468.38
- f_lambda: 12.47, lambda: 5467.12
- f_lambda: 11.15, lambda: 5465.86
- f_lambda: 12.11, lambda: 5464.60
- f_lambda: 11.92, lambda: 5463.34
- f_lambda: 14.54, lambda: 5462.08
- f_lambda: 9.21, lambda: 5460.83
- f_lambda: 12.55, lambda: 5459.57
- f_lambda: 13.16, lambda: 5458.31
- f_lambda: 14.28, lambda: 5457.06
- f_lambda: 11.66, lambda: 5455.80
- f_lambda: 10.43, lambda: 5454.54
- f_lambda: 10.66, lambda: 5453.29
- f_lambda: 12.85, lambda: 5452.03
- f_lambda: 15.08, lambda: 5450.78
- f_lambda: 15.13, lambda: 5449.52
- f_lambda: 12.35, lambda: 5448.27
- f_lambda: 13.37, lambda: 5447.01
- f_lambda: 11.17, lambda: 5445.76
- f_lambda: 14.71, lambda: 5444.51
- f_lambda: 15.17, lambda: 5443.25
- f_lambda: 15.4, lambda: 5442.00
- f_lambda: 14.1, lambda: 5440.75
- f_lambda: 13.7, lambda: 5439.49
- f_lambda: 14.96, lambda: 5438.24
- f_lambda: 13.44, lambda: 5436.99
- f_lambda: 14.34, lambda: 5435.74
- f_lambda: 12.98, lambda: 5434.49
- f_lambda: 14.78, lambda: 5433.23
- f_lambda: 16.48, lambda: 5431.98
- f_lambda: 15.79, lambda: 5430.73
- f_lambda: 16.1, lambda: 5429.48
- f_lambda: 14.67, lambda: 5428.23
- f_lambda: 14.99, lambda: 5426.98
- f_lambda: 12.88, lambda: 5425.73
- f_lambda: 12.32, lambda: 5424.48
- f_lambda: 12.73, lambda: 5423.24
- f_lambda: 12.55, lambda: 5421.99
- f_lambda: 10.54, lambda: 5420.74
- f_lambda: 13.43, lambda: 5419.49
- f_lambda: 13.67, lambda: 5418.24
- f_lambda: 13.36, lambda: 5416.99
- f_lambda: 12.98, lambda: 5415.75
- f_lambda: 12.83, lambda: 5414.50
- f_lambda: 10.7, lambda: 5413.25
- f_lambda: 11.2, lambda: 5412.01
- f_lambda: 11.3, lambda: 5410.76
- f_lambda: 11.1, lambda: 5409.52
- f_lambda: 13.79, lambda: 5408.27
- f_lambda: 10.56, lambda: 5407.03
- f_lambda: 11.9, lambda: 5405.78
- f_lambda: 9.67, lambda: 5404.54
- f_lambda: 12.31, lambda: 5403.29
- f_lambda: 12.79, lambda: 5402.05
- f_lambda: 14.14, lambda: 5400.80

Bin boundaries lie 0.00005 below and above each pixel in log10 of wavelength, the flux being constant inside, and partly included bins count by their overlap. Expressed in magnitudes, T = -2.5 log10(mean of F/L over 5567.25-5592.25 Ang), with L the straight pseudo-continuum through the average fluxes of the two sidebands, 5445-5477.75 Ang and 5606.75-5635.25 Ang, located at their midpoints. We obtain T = 0.16 mag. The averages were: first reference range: 12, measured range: 7.68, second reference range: 7.83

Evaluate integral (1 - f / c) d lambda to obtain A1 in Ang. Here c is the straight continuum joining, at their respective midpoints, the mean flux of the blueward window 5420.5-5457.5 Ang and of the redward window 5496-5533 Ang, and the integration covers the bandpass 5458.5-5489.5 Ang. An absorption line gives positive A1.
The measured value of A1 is 1.3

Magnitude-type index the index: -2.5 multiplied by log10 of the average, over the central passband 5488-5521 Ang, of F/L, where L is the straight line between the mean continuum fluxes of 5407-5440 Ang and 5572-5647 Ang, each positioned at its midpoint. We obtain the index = 0.140 mag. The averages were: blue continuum 13.3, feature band 9.53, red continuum 7.6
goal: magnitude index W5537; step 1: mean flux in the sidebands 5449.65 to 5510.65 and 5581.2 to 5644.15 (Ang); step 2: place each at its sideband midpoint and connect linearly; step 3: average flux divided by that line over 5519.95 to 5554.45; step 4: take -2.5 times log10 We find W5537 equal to 0.16 mag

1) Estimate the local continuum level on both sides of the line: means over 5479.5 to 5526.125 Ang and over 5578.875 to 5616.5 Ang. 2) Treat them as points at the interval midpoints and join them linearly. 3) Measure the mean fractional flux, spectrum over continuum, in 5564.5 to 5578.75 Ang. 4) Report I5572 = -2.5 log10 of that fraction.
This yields 0.20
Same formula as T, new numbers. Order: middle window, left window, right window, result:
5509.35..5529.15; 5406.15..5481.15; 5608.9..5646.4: 0.20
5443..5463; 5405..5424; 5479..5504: -0.17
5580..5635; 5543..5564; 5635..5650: -0.09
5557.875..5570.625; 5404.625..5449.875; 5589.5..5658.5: 0.11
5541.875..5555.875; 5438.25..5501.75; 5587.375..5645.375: 0.15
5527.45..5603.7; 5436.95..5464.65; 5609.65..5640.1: 0.18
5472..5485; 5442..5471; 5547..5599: 0.13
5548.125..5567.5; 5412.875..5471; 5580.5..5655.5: 0.17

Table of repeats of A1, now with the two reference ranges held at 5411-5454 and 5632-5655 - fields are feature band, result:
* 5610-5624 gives 0.6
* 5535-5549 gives 2.0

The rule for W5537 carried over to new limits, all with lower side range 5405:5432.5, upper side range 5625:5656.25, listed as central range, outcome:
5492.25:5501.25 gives 0.17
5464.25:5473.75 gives 0.02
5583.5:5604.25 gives 0.08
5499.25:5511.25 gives 0.13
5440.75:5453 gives -0.13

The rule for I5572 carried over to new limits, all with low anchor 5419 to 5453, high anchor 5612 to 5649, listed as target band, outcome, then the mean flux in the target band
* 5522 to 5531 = 0.302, 8.26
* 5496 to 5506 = 0.268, 9.17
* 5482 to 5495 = 0.168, 10.4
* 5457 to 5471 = 0.077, 12.1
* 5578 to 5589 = 0.047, 8.63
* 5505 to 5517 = 0.194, 9.55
